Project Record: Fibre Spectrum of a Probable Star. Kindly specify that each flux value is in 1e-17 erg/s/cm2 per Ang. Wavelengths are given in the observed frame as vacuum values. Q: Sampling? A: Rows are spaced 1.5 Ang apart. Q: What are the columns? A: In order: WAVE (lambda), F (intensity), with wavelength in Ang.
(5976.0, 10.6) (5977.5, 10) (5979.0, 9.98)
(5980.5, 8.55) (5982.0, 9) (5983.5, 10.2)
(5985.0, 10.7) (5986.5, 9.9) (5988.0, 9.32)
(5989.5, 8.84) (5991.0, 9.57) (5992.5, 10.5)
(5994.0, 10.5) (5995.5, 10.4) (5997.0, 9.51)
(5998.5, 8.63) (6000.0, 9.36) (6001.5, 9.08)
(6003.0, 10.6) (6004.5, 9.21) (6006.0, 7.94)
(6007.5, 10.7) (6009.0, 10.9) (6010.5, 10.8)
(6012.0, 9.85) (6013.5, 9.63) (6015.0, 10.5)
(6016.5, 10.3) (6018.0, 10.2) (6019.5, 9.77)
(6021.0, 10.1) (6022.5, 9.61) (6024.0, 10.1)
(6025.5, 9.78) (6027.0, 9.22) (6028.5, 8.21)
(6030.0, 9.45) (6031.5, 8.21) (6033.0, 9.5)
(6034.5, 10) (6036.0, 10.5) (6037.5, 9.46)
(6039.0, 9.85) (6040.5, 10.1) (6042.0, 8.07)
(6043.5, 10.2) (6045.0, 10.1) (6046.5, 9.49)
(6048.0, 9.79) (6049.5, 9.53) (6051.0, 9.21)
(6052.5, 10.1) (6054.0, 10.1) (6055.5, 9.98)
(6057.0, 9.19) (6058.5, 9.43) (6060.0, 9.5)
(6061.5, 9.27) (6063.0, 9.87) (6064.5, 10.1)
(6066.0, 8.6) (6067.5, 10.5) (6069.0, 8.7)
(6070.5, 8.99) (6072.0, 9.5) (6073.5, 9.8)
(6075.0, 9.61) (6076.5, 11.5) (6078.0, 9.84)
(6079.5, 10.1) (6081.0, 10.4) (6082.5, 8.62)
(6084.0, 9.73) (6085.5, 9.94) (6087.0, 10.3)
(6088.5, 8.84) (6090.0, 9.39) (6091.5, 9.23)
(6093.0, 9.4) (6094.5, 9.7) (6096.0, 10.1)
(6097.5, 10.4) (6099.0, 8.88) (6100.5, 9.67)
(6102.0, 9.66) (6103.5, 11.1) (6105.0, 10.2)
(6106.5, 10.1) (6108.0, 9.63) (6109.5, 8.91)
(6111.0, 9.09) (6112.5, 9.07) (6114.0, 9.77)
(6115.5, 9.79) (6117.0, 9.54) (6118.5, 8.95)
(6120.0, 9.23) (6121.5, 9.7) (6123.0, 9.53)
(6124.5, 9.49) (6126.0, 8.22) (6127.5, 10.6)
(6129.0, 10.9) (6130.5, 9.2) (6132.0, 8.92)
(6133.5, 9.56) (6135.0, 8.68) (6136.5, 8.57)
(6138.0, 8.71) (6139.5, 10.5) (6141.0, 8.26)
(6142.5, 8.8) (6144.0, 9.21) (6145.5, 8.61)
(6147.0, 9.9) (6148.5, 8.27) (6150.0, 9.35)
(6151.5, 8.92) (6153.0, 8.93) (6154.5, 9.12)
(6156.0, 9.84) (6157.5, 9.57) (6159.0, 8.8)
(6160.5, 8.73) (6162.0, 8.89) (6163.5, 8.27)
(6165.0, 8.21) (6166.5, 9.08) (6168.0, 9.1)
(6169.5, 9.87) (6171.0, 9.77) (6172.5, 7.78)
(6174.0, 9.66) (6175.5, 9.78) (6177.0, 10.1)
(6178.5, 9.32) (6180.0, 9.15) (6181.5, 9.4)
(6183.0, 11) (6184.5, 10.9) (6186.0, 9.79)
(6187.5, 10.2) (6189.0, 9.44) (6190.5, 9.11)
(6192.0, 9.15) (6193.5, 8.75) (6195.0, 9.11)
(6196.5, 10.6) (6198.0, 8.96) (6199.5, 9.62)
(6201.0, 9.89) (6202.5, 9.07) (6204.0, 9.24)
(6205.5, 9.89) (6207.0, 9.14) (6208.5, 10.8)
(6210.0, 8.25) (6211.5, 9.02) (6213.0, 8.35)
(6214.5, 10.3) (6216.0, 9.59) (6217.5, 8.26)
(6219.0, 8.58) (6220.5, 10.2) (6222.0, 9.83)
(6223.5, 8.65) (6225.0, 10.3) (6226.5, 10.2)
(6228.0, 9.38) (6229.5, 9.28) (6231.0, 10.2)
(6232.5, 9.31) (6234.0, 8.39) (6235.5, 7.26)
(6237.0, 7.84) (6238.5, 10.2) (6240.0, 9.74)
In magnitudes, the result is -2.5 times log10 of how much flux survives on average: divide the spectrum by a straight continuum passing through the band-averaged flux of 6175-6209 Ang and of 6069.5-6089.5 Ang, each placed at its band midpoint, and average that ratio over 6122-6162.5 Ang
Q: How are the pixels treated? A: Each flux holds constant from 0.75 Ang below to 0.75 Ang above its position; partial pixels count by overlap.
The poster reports 0.06 mag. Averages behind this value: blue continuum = 9.76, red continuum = 9.66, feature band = 9.19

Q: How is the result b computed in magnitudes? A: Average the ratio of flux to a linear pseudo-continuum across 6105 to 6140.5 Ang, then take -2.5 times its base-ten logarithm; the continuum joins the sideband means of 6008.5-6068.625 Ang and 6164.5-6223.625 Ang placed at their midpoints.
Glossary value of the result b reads 0.02 mag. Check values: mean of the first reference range 9.72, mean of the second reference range 9.44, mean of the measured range 9.43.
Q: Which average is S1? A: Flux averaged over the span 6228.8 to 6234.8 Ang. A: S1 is 9.28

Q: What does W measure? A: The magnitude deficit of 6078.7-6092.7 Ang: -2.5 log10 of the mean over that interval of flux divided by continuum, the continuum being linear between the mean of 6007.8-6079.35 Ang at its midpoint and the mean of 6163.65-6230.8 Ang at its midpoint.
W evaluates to 0.01 mag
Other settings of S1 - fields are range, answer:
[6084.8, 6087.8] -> 10.1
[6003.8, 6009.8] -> 9.7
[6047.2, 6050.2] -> 9.66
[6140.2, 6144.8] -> 8.77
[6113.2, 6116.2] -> 9.77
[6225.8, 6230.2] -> 9.62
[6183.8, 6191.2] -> 9.89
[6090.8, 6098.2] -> 9.77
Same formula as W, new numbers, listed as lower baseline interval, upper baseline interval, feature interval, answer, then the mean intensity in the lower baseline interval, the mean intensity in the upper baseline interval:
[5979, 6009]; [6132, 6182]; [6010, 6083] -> -0.025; 9.65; 9.11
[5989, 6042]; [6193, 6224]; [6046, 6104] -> -0.009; 9.72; 9.35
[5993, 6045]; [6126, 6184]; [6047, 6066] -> -0.004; 9.72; 9.24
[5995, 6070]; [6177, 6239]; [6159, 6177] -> 0.050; 9.66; 9.42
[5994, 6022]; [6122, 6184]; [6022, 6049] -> 0.025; 9.87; 9.24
